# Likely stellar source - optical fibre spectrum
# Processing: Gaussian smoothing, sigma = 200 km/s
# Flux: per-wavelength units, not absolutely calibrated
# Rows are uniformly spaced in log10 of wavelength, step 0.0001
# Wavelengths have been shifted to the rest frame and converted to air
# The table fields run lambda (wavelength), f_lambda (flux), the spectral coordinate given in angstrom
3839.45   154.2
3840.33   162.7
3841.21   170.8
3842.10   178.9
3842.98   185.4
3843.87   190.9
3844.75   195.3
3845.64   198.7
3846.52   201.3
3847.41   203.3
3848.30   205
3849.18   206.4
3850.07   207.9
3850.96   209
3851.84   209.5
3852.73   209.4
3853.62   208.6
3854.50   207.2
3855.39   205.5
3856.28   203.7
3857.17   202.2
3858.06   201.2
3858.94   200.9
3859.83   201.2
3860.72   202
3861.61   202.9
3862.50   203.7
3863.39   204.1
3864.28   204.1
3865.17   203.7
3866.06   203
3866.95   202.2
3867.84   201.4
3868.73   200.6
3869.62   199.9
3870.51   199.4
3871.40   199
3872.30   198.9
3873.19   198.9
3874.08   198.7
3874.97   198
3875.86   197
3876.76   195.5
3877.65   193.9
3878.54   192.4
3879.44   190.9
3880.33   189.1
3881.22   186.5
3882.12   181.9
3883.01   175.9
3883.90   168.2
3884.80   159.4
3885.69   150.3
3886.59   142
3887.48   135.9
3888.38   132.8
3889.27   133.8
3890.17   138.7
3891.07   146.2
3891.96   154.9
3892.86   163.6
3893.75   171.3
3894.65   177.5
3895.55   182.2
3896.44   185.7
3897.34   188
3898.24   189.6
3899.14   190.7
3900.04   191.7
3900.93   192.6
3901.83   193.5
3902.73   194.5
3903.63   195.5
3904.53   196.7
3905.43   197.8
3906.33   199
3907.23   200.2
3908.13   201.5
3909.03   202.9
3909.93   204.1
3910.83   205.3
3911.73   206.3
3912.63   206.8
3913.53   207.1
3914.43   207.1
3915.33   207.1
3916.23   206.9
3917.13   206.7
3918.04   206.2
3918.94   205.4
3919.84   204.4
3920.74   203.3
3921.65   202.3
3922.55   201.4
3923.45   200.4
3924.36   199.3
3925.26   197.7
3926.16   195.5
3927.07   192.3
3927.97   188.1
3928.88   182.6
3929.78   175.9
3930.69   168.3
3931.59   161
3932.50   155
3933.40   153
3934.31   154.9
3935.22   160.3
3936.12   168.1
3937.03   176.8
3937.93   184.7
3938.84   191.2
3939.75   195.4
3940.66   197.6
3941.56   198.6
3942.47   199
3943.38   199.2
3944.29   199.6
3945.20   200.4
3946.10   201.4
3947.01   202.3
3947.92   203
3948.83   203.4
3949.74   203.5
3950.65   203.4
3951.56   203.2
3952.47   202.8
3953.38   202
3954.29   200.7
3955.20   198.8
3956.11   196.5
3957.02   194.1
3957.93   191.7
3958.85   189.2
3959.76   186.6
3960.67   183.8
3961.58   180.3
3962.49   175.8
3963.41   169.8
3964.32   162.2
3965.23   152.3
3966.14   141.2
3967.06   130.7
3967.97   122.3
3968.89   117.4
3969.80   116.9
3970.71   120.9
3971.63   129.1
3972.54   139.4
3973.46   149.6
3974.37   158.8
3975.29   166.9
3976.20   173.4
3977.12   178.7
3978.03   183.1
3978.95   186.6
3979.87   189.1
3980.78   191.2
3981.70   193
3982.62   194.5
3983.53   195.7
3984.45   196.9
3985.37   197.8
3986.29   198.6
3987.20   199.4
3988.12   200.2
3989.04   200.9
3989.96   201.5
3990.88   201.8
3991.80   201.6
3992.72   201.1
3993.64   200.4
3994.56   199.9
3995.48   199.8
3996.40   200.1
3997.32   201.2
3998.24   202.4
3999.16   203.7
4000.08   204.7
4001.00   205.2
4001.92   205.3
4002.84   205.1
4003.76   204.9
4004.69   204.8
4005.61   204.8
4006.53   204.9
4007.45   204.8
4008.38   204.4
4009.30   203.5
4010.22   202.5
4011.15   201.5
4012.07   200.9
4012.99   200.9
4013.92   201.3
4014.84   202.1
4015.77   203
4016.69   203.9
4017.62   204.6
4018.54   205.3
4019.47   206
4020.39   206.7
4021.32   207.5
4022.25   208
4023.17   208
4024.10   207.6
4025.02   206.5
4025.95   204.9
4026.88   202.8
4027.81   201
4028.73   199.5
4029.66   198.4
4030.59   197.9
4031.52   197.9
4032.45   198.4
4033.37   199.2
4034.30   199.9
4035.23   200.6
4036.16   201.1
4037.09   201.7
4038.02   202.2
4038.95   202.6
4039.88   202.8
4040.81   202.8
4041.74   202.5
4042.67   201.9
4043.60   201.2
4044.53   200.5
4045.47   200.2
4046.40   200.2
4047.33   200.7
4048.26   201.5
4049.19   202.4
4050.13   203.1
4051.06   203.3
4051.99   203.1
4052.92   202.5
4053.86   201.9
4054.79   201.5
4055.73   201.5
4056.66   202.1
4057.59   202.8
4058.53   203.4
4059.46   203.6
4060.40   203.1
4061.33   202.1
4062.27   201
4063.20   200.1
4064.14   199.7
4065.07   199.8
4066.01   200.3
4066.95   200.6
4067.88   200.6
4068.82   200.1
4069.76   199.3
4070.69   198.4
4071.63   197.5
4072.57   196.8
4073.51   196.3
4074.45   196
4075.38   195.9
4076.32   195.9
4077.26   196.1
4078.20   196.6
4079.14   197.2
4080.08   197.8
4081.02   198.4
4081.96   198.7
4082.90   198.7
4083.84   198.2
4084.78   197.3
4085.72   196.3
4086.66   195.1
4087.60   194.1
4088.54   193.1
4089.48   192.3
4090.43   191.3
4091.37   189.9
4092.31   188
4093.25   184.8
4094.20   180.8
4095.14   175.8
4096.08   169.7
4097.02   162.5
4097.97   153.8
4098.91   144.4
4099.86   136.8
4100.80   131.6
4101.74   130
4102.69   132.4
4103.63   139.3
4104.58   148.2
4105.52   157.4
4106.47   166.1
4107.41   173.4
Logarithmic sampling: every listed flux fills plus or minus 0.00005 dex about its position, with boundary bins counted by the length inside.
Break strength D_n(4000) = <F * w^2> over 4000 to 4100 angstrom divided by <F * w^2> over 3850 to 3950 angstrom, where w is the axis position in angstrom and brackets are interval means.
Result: 1.12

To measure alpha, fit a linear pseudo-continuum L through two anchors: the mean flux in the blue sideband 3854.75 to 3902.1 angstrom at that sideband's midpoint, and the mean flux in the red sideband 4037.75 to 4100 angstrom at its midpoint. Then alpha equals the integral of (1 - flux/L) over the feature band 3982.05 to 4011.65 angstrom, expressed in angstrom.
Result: -1.6 angstrom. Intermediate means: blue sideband 185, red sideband 195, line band 202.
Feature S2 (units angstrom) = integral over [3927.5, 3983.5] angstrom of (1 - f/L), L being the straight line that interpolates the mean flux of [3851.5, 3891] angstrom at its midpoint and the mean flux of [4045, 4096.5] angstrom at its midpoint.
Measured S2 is 4.4 angstrom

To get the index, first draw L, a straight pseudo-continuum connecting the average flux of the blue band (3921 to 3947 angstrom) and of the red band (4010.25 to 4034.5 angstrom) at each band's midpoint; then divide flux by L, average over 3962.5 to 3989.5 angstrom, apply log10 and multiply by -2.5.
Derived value 0.160 mag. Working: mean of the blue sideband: 186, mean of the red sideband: 203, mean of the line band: 168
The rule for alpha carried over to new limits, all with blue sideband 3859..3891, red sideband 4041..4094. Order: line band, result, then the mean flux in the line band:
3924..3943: 0.8 angstrom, 181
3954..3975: 3.3 angstrom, 161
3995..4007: -0.6 angstrom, 204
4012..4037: -0.9 angstrom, 203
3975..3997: -0.1 angstrom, 194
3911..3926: -1.3 angstrom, 204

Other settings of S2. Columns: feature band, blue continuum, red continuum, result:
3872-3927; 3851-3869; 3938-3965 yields 3.26 angstrom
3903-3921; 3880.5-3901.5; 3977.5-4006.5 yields -3.04 angstrom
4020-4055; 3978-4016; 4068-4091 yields -0.67 angstrom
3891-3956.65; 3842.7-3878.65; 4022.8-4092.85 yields 2.82 angstrom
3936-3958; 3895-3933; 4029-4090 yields -0.12 angstrom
